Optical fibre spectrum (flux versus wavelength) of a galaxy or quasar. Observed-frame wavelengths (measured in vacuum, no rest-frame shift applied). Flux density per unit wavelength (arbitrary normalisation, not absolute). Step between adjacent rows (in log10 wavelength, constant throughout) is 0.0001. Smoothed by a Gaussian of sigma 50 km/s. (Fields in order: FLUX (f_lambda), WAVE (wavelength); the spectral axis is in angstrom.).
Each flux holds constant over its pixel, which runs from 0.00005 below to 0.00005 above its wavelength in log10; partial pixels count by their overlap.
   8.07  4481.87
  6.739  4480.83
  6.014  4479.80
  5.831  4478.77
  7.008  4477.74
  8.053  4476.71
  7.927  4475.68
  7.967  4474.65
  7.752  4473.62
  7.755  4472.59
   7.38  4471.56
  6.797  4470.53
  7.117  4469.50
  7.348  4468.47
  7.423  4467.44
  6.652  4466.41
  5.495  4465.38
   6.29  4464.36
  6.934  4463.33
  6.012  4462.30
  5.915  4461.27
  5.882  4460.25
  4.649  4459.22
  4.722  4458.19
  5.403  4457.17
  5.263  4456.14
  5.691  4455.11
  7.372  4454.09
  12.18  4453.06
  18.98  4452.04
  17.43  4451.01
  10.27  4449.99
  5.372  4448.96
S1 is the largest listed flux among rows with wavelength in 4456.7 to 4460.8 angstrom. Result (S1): 5.882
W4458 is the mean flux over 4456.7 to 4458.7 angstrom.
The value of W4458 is 5.07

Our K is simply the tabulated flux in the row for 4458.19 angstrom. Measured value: 4.722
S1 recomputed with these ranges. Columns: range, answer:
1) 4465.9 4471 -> 7.423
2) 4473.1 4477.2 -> 8.053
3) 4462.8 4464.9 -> 6.934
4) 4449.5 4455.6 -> 18.98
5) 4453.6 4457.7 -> 7.372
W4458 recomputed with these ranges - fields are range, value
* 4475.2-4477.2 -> 7.99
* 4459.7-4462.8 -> 5.92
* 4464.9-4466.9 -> 6.07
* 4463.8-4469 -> 6.65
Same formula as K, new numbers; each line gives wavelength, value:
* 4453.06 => 12.18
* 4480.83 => 6.739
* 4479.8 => 6.014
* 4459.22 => 4.649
